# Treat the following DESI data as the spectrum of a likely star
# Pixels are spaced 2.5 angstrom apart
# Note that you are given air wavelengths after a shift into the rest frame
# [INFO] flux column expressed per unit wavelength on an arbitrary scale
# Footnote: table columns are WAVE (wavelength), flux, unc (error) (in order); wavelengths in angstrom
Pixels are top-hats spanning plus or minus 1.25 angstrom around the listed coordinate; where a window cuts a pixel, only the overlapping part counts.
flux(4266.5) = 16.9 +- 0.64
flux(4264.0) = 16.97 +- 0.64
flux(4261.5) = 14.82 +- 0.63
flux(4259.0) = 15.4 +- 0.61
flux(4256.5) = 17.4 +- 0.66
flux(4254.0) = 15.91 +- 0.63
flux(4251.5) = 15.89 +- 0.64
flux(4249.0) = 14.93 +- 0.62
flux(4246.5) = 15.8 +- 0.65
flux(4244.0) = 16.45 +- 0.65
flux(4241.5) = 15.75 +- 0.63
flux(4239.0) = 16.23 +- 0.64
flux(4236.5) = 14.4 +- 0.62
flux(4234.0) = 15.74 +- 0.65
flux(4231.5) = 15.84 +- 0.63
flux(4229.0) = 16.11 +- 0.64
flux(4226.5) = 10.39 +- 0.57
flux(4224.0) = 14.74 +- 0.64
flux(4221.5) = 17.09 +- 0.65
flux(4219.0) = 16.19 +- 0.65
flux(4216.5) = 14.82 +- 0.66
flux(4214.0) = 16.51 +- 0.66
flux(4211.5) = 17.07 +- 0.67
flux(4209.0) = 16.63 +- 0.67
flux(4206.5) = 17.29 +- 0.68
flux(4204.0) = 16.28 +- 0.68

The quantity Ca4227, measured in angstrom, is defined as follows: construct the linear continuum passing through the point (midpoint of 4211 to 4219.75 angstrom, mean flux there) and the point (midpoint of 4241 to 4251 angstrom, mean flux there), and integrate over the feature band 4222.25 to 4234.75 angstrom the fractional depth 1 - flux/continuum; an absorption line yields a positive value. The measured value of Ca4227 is 1.0 angstrom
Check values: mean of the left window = 16.1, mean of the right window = 15.7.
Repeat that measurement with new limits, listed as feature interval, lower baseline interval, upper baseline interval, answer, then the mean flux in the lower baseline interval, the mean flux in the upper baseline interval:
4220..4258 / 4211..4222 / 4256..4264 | 1.3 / 16.2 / 15.9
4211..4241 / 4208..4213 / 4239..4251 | 1.8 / 16.8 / 15.8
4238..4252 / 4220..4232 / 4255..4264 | -0.3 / 14.8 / 16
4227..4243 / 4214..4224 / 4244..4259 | 0.5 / 15.9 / 16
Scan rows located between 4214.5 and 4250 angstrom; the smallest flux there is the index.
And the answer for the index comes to 10.39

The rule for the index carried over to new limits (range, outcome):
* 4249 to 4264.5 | 14.82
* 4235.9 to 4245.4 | 14.4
